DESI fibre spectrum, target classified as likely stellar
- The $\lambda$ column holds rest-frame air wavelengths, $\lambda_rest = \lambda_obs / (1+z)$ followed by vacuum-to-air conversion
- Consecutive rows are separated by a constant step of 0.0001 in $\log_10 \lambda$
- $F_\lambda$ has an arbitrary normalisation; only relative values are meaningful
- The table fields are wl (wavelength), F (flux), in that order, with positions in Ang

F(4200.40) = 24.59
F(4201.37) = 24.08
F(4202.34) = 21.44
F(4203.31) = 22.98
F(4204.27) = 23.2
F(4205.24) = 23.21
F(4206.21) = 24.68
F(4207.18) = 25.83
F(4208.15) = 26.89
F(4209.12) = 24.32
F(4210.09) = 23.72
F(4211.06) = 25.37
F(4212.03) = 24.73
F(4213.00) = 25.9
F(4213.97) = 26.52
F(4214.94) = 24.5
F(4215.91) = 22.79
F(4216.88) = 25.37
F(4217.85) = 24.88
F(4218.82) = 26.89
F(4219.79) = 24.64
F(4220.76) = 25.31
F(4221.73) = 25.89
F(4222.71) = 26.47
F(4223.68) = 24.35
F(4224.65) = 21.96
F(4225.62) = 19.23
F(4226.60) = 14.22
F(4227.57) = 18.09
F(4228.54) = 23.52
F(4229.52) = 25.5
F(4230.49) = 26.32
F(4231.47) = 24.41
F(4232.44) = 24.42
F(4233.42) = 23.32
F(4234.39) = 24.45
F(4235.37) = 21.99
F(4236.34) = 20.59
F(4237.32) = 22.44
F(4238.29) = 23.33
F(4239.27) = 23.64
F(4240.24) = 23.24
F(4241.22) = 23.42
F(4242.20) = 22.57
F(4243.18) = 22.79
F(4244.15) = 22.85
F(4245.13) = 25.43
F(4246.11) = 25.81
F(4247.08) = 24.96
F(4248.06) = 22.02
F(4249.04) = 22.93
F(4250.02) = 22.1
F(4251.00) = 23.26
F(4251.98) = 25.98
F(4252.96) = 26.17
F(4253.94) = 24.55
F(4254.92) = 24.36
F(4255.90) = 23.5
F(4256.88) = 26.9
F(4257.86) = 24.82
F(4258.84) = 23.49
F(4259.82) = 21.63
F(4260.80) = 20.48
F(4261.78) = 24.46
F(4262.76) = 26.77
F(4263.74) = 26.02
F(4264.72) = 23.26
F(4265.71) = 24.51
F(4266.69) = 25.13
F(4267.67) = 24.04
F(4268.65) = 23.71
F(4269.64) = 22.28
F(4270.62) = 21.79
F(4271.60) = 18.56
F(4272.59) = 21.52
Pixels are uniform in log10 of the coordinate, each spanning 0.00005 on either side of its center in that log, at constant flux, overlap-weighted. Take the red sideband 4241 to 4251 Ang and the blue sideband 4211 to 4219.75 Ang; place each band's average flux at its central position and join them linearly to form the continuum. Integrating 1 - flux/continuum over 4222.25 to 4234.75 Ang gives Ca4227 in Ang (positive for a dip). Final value 0.9 Ang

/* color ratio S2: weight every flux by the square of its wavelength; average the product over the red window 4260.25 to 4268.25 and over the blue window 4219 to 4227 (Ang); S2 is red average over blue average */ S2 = 1.08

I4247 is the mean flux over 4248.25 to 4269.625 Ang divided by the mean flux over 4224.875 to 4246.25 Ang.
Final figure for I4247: 1.06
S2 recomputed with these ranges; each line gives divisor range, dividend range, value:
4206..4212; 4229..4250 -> 0.95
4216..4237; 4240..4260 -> 1.04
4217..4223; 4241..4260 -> 0.95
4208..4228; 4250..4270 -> 1.03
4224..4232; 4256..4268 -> 1.14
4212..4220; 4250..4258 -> 1.00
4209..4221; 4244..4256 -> 0.98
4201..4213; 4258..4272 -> 0.99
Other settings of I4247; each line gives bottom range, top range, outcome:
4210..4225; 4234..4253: 0.94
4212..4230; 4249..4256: 1.02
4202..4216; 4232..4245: 0.94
